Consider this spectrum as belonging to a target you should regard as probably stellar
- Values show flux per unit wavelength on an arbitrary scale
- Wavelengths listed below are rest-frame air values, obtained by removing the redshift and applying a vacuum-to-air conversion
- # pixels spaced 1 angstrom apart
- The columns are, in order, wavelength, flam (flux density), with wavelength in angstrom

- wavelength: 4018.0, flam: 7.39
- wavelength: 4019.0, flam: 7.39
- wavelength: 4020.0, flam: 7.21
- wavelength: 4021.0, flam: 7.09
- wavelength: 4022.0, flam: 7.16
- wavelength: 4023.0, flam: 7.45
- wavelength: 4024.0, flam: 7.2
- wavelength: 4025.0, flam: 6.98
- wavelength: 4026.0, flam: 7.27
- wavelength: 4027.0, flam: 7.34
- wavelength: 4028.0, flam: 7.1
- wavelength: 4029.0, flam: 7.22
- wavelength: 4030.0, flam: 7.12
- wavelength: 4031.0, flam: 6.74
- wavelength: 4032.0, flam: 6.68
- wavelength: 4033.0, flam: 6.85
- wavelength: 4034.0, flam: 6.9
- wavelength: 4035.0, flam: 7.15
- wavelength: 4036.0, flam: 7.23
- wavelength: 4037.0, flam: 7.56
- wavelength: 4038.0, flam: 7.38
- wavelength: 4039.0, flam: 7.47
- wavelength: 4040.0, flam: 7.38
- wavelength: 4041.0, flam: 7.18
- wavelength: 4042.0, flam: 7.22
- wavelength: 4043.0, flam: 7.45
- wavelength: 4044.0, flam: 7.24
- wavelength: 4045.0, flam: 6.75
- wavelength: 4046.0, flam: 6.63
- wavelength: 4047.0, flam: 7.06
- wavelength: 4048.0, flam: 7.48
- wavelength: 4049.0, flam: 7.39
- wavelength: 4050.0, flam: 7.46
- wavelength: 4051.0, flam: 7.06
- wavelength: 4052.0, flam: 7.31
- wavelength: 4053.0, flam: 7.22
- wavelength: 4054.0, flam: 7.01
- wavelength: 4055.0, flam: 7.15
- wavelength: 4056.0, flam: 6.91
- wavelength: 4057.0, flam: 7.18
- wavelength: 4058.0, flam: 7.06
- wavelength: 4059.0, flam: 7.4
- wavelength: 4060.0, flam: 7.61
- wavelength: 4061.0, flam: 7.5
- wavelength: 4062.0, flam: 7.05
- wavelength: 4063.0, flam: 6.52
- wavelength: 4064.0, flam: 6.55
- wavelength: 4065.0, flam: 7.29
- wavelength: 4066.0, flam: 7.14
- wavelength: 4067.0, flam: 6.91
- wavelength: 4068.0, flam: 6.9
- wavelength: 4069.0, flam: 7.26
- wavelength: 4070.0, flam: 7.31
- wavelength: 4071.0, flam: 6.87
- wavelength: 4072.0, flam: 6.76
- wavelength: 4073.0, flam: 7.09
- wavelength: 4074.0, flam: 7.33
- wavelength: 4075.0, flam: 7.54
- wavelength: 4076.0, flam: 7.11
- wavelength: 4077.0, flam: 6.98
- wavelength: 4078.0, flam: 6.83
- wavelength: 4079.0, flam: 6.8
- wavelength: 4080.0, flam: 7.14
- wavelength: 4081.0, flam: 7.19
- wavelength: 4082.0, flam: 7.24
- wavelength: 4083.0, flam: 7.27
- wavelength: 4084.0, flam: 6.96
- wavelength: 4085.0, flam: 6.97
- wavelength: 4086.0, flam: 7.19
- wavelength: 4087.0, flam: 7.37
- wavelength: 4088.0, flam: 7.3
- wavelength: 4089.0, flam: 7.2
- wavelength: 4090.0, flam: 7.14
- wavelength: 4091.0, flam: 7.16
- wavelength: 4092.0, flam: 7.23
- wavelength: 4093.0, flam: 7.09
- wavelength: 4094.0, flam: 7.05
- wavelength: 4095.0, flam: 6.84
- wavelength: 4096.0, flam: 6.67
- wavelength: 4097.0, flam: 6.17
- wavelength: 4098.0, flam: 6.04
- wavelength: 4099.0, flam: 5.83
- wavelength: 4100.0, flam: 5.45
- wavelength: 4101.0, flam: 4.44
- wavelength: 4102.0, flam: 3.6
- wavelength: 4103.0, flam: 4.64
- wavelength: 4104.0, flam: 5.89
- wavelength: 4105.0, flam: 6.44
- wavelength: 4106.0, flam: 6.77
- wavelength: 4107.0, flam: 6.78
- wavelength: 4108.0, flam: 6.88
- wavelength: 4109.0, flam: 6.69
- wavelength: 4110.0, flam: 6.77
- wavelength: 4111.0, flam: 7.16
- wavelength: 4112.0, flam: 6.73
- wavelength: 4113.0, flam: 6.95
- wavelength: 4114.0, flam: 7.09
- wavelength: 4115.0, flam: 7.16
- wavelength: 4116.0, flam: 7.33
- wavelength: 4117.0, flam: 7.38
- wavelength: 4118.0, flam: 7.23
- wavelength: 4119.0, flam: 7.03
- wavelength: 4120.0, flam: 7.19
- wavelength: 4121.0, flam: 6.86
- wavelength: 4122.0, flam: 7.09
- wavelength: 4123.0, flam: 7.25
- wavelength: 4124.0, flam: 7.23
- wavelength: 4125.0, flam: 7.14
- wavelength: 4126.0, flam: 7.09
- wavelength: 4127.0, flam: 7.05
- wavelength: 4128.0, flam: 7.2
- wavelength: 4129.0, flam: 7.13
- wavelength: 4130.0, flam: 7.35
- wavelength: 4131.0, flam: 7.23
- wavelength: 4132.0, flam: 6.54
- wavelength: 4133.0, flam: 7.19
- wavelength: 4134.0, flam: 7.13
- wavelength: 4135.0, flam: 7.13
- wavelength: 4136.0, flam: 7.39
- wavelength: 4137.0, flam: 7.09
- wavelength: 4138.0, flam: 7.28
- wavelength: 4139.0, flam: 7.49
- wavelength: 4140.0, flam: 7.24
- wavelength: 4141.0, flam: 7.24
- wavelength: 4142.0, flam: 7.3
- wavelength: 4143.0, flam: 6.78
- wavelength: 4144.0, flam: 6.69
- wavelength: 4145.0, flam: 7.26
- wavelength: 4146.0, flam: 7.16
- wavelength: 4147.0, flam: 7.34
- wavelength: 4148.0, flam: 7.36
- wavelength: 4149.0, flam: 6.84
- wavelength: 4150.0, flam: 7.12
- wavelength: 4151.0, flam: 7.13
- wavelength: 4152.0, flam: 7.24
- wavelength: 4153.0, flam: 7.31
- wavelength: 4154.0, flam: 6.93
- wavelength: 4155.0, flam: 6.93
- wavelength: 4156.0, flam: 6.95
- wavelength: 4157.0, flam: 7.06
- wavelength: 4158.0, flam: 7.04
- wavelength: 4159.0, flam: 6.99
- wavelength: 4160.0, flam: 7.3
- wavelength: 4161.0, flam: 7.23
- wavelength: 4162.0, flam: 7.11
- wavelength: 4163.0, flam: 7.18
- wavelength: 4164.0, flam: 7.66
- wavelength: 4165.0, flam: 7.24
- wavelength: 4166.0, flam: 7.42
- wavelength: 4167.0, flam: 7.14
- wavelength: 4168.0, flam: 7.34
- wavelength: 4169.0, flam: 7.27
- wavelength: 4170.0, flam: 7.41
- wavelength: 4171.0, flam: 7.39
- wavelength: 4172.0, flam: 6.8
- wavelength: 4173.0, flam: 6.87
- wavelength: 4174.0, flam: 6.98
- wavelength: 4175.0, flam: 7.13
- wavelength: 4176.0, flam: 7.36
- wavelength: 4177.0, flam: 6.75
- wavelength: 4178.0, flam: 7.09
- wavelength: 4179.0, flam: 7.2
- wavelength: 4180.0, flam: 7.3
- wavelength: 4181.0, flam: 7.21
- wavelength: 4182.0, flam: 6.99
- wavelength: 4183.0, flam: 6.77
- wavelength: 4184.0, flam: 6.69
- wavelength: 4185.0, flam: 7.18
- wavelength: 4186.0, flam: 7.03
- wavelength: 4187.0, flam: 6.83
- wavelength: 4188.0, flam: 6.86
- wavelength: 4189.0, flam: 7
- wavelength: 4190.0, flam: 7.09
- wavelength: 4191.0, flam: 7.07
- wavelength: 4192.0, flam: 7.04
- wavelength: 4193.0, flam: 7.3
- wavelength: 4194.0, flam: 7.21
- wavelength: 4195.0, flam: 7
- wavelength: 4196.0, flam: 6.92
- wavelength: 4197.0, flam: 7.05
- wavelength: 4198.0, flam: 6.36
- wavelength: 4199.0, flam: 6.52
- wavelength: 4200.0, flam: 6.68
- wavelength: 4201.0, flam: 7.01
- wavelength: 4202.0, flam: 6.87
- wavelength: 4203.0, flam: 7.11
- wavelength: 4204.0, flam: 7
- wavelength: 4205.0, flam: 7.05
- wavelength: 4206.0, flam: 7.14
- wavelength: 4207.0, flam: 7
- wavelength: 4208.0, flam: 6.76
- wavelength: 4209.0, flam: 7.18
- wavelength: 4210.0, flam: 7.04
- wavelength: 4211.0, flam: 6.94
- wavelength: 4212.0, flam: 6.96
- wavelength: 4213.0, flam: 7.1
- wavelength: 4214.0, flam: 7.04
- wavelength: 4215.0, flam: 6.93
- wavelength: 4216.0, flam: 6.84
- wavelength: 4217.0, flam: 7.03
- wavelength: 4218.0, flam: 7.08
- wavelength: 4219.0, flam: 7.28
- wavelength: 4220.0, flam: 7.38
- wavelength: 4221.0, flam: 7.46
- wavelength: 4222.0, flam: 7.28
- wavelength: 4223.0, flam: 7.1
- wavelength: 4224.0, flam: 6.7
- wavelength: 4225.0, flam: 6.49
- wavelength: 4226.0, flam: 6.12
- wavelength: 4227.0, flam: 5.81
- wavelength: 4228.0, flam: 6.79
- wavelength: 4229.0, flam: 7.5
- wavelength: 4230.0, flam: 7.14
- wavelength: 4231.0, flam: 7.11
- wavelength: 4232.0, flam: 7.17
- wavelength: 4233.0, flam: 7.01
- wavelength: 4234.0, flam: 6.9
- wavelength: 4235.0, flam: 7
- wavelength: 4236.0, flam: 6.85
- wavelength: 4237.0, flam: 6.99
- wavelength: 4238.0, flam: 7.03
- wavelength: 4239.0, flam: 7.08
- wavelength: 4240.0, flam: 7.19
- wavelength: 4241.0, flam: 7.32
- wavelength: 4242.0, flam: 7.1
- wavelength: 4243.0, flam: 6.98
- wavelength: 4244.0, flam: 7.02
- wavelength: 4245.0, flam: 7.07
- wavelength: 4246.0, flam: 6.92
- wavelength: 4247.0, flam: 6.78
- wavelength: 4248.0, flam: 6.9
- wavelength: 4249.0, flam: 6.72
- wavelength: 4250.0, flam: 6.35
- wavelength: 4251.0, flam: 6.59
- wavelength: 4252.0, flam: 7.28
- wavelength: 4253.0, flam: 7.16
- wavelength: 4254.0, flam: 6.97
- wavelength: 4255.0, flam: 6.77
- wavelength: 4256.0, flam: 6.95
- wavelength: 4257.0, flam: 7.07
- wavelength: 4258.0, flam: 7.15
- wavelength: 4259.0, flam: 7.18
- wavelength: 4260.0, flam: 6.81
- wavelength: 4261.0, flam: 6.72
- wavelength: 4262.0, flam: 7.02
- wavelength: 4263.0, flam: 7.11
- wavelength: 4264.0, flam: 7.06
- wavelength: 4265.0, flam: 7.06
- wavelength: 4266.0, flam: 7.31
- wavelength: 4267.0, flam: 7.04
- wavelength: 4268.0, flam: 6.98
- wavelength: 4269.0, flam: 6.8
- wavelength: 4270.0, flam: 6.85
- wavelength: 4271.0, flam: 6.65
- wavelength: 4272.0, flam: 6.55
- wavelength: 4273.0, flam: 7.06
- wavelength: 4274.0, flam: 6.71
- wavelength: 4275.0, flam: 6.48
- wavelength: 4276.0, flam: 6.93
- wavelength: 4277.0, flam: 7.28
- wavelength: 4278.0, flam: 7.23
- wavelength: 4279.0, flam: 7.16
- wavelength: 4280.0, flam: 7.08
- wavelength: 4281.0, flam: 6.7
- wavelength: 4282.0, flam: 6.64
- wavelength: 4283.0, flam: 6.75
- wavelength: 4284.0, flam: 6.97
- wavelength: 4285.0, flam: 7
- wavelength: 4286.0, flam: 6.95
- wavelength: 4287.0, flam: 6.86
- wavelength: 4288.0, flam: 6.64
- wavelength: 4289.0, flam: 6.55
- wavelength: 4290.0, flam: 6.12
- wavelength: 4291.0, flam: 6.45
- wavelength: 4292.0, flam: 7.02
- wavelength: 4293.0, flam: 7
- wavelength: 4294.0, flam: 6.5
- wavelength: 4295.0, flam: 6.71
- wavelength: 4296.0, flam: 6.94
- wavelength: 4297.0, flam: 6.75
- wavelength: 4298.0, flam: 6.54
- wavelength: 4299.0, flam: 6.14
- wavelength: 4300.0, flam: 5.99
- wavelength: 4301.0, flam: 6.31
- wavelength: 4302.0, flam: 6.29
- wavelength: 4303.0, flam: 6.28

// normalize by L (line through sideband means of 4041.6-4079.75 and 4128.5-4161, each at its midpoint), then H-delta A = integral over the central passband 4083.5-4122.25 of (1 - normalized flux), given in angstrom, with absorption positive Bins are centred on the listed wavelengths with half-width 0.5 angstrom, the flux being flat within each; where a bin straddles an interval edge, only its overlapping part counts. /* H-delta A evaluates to 2.5 angstrom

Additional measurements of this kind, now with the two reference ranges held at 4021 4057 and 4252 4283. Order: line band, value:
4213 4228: 0.2 angstrom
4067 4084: 0.1 angstrom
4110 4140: -0.2 angstrom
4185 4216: 0.2 angstrom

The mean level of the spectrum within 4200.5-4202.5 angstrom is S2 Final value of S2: 6.94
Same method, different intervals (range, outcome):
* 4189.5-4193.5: 7.12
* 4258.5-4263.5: 6.97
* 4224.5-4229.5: 6.54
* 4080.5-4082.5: 7.21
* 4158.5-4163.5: 7.16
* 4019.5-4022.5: 7.15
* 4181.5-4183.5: 6.88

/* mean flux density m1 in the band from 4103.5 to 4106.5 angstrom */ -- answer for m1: 6.37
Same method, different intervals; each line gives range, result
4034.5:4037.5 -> 7.31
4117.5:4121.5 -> 7.08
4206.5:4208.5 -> 6.88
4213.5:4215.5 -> 6.98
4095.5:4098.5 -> 6.29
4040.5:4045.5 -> 7.17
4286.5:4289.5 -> 6.68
